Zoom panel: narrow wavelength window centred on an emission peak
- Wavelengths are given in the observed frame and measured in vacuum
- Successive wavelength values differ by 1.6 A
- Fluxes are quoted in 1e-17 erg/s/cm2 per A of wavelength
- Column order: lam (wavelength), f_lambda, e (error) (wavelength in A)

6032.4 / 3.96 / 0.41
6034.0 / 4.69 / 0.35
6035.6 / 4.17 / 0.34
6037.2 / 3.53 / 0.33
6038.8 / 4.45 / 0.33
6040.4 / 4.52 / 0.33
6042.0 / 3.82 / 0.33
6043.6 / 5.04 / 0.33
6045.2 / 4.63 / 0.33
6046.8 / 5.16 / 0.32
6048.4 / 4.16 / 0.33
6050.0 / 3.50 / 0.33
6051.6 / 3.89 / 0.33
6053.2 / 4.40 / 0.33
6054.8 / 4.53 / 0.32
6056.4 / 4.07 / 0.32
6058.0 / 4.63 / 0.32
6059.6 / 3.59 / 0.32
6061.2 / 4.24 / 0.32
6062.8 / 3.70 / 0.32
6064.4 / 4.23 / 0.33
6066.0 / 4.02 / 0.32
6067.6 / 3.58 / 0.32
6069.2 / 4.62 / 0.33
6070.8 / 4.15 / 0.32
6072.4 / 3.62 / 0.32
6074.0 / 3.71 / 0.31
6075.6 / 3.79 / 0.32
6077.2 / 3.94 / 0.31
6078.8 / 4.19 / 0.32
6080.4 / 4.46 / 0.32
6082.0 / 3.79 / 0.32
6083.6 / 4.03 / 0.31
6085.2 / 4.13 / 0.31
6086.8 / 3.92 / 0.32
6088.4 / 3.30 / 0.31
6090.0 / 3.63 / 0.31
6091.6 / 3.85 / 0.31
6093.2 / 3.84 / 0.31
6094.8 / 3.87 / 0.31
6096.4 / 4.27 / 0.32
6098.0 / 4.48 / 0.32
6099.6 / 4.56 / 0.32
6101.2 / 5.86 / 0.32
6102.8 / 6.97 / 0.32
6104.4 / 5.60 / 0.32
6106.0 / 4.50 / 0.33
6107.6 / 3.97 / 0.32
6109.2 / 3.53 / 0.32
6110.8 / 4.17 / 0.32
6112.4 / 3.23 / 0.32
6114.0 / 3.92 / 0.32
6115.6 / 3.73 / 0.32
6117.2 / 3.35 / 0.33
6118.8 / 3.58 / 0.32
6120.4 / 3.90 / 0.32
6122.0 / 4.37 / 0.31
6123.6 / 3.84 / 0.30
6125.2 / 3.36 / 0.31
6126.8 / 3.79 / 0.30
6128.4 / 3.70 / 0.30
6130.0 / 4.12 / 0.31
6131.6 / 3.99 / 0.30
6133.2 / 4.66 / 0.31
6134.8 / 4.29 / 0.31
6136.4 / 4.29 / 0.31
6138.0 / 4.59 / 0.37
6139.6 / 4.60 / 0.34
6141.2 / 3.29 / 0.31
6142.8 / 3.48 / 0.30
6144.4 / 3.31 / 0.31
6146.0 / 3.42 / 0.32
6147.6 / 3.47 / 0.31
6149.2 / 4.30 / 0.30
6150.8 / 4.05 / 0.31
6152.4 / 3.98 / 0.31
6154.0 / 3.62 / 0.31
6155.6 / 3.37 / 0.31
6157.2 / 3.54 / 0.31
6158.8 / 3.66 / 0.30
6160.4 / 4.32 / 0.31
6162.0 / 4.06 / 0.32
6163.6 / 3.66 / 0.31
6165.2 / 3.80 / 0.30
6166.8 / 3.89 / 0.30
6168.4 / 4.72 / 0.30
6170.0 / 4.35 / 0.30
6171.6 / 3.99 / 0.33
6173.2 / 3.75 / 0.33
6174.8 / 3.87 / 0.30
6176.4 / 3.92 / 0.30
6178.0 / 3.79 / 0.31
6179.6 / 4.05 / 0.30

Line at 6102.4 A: [O III]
